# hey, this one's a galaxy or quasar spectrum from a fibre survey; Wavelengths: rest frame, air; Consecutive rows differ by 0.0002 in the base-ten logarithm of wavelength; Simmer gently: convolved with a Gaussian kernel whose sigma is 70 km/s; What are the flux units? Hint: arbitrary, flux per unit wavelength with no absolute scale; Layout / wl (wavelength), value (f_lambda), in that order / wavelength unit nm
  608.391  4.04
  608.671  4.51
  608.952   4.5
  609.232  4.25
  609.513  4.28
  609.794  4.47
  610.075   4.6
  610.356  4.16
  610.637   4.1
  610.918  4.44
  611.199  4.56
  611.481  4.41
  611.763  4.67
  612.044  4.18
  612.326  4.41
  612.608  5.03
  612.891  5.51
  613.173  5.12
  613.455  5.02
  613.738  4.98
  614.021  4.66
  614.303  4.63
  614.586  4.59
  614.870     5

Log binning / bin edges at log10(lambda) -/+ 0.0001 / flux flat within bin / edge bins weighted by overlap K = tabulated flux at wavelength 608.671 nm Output 4.51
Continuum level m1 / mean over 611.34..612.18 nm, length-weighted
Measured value 4.42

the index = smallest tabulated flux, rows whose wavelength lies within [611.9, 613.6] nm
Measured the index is 4.18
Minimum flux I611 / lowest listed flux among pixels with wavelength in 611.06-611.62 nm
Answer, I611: 4.41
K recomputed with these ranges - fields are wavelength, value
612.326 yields 4.41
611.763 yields 4.67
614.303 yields 4.63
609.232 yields 4.25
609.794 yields 4.47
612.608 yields 5.03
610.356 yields 4.16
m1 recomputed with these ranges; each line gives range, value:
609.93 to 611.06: 4.33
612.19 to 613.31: 5.02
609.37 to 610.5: 4.37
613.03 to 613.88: 5.04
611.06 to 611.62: 4.48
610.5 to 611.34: 4.37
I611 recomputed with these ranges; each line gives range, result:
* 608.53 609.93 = 4.25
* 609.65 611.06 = 4.1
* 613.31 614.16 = 4.66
